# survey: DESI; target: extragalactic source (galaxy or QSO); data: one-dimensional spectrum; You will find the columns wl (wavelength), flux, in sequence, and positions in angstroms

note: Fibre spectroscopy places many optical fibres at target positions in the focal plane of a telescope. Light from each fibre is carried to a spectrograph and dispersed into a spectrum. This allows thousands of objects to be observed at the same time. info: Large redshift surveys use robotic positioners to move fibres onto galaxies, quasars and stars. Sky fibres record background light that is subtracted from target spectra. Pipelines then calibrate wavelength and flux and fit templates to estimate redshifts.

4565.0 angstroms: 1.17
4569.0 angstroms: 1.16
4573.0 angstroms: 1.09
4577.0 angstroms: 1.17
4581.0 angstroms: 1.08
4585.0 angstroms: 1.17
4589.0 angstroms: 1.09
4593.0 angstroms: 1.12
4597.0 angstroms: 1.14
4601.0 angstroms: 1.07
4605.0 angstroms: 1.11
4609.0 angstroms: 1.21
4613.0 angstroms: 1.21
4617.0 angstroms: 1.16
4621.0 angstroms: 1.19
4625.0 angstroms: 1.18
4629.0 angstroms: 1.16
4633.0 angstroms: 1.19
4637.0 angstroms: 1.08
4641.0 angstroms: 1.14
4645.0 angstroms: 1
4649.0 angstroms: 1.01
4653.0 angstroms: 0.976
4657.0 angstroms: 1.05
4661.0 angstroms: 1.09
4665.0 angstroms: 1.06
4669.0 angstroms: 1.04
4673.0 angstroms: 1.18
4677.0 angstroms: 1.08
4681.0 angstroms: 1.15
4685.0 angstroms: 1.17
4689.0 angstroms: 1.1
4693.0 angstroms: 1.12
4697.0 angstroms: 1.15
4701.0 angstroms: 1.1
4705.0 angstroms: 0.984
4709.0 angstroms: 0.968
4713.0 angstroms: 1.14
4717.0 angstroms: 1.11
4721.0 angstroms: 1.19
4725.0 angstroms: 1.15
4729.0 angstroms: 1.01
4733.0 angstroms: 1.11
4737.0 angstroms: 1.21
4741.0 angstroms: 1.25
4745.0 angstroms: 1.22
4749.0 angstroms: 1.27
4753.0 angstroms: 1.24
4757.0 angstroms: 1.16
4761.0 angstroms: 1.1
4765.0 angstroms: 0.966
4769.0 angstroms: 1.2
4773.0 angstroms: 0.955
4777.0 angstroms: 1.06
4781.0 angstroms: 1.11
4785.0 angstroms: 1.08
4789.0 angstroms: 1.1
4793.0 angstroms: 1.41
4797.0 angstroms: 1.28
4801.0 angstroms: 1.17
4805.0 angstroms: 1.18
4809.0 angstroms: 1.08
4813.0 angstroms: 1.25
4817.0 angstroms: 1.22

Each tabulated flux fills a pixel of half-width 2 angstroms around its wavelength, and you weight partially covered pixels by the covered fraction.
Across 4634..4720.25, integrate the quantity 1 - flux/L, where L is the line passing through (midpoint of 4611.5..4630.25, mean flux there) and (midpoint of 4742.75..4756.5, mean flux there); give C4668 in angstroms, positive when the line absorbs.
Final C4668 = 8.6 angstroms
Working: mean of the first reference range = 1.18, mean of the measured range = 1.08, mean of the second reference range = 1.23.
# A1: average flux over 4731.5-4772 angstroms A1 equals 1.17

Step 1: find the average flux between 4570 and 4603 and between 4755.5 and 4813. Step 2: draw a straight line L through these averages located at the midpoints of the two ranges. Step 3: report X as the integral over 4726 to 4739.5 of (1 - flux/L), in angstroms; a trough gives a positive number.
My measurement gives 0.2 angstroms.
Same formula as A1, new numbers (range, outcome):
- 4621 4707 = 1.1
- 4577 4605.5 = 1.12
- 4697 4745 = 1.12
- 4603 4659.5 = 1.12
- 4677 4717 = 1.1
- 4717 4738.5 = 1.13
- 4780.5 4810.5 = 1.18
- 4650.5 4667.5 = 1.04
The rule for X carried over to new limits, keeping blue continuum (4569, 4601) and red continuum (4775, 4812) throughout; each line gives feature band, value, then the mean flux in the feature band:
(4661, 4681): 0.8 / 1.1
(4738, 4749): -0.8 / 1.24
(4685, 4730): 1.9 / 1.1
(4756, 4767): 0.9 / 1.07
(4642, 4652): 1.1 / 1.02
